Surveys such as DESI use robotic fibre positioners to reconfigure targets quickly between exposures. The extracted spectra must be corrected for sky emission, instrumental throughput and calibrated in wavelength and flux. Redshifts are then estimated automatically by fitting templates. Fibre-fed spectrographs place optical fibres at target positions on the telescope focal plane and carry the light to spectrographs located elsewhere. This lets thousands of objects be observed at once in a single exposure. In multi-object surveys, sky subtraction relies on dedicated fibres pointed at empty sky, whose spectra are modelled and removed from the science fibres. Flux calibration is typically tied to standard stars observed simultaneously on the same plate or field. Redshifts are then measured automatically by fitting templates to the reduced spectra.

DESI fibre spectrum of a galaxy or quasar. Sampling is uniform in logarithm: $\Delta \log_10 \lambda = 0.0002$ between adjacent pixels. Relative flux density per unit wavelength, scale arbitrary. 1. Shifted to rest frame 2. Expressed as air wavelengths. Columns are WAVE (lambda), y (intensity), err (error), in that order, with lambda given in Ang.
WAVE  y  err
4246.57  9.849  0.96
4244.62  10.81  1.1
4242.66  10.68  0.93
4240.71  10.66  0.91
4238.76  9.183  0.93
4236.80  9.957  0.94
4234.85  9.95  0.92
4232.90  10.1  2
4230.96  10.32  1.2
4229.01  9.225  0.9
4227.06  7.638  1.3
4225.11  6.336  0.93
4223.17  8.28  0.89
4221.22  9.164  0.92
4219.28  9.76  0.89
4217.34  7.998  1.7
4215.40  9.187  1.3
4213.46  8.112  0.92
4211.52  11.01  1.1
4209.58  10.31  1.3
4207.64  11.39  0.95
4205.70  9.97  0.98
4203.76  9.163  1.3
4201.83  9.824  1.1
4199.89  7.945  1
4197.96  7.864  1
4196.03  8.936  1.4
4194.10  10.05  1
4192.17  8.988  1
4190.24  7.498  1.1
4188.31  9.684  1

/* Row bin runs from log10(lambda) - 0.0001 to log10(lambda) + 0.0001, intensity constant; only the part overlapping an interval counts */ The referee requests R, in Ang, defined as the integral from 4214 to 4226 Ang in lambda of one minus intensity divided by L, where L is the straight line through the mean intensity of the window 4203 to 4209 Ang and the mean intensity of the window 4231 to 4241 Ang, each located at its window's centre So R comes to 1.95 Ang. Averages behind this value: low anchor 10.2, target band 8.46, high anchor 9.96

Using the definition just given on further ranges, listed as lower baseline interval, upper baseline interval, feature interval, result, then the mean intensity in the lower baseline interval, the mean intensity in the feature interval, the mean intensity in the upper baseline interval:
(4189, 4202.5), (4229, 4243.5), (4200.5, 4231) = 0.6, 8.73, 9.18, 10.1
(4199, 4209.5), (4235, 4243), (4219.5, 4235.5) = 1.7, 9.72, 8.9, 10.1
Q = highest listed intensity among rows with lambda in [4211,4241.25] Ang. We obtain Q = 11.01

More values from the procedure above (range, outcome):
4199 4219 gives 11.39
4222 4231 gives 10.32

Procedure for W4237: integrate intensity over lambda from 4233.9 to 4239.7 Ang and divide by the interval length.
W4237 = 9.69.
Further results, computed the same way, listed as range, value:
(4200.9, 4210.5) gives 10.1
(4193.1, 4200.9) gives 8.71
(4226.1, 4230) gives 8.43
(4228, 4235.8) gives 9.89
